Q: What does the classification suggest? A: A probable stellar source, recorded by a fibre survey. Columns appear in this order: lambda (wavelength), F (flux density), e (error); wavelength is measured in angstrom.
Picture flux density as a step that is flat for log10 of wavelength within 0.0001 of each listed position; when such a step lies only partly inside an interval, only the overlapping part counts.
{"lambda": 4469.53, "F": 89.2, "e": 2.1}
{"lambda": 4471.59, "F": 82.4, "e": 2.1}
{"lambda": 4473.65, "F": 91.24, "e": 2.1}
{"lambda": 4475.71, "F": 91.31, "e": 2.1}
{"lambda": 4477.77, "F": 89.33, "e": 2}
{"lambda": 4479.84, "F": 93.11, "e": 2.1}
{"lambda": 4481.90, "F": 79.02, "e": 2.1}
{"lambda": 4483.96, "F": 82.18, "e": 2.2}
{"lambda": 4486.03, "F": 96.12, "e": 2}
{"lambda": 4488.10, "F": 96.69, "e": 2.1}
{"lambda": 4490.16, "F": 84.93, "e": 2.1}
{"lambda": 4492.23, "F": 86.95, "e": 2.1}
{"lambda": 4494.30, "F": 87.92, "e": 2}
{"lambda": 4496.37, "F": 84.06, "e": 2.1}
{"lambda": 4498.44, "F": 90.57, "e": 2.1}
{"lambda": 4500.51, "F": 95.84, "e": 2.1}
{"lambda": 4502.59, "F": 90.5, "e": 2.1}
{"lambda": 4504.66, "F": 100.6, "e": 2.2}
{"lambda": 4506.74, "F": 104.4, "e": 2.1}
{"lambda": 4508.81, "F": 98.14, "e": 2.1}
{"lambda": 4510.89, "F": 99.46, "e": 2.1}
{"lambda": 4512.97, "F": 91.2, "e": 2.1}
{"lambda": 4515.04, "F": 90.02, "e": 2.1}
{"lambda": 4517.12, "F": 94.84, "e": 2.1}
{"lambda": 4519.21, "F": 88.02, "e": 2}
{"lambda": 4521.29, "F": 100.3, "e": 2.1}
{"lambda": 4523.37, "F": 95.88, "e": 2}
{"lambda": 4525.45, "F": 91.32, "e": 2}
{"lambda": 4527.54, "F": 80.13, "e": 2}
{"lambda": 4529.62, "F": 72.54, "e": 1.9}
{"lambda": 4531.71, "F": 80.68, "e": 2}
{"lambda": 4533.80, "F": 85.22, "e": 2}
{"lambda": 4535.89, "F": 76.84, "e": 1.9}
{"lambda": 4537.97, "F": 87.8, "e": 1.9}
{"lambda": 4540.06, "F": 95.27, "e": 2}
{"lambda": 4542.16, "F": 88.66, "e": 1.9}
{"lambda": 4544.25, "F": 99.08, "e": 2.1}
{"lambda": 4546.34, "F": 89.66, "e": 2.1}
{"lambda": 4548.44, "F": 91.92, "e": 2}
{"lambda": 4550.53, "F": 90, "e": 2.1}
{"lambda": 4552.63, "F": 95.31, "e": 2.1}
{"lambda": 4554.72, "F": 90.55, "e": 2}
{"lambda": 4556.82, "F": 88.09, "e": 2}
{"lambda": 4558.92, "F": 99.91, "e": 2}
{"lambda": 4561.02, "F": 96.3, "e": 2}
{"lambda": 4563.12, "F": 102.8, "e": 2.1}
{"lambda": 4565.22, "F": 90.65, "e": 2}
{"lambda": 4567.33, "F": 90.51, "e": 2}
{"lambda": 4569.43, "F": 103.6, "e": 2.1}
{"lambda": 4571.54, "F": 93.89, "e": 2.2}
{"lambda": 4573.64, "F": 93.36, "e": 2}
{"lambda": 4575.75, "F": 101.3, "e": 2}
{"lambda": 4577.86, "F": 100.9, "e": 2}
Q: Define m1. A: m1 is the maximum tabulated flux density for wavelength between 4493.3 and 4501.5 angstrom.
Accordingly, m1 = 95.84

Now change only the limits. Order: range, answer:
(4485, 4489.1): 96.69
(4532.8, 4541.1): 95.27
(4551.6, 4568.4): 102.8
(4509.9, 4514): 99.46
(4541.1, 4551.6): 99.08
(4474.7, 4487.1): 96.12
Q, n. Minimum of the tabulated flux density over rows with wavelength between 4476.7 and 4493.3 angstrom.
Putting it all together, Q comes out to 79.02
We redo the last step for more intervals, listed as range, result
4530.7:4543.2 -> 76.84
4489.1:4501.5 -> 84.06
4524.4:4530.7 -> 72.54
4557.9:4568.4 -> 90.51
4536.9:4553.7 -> 87.8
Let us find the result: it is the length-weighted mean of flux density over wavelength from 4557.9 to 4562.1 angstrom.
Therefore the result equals 98.1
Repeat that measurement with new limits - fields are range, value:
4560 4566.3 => 96.5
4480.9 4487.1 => 85.8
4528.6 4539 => 80.6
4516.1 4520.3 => 91.4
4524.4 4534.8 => 82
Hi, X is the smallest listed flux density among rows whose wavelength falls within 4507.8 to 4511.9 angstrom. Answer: 98.14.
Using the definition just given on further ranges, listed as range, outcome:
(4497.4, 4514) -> 90.5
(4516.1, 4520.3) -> 88.02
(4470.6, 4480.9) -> 82.4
